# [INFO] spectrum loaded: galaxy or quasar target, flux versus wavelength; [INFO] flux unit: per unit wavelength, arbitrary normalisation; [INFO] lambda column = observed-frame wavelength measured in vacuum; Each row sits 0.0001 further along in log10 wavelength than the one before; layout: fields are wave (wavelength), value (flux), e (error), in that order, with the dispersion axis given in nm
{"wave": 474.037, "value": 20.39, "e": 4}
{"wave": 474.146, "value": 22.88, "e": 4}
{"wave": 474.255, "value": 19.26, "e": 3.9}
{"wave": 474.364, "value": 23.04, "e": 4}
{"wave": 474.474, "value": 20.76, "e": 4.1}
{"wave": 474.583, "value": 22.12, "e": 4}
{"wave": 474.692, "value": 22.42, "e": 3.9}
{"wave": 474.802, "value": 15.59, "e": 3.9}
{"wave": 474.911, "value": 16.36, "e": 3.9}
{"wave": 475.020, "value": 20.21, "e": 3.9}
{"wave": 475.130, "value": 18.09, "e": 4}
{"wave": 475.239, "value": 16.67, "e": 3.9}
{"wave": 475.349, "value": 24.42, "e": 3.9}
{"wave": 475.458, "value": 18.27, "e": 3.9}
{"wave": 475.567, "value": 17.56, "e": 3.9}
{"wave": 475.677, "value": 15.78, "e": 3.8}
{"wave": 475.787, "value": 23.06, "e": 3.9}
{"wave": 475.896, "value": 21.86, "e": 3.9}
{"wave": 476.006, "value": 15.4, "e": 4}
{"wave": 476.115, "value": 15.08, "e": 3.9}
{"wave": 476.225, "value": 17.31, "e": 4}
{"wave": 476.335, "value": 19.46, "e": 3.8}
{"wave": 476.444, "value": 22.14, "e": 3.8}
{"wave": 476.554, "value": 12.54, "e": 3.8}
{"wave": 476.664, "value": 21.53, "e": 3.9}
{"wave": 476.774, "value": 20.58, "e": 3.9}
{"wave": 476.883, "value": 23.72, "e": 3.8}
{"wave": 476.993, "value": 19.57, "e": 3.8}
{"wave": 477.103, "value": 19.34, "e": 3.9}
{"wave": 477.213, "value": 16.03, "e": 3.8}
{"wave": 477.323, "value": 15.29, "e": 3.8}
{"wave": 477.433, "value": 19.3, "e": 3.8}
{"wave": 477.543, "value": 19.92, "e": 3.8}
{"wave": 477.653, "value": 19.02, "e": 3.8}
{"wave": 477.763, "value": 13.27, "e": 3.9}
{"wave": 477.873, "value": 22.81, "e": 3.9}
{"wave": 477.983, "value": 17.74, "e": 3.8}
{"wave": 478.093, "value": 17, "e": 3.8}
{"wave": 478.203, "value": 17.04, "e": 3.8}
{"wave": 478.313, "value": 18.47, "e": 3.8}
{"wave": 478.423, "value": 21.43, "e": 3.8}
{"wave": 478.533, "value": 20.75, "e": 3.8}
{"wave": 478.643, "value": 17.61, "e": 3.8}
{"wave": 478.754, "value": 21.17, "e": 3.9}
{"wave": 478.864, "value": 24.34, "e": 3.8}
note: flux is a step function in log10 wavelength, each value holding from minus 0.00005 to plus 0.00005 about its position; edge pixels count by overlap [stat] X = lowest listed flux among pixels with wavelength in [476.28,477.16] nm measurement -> 12.54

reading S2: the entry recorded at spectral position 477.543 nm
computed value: 19.92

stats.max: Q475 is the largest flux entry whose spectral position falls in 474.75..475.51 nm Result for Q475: 24.42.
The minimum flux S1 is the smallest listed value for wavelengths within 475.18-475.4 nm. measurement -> 16.67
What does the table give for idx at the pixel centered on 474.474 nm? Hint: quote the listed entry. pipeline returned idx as 20.76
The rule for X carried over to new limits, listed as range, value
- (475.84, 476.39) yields 15.08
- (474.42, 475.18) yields 15.59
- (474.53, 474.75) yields 22.12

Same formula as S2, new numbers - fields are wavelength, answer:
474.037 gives 20.39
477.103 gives 19.34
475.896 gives 21.86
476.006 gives 15.4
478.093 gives 17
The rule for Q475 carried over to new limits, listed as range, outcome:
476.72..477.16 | 23.72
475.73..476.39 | 23.06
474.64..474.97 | 22.42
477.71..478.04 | 22.81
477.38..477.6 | 19.92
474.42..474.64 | 22.12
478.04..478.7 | 21.43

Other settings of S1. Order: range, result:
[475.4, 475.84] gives 15.78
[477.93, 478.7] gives 17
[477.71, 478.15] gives 13.27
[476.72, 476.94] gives 20.58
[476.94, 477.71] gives 15.29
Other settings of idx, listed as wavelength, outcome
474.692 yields 22.42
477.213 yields 16.03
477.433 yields 19.3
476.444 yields 22.14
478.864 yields 24.34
